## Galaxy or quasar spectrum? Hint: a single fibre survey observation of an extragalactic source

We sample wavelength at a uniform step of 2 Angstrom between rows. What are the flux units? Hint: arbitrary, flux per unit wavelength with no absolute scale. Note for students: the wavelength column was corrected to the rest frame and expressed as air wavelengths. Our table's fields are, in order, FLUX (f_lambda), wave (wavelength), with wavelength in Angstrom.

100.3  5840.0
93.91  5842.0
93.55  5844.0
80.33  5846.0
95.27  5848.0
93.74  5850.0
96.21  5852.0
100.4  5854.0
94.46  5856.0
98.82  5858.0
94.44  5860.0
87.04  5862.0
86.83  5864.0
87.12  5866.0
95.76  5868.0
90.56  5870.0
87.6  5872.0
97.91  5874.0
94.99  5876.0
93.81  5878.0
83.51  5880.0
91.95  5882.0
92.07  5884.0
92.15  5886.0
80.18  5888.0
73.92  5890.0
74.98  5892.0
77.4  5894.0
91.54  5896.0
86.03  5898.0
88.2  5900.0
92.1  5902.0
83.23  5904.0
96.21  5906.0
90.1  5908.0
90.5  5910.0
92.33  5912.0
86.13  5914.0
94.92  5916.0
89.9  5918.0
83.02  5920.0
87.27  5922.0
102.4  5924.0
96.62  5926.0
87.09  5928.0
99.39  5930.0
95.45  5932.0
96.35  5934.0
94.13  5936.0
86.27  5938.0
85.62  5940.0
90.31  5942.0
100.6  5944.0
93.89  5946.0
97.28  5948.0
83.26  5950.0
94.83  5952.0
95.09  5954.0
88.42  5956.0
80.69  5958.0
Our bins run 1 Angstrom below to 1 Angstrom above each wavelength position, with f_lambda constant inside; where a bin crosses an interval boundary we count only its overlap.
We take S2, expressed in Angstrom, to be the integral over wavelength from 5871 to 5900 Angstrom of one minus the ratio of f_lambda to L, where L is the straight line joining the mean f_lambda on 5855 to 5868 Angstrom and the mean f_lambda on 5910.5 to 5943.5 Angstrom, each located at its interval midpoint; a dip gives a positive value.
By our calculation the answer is 1.5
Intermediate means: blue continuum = 91.8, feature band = 87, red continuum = 91.8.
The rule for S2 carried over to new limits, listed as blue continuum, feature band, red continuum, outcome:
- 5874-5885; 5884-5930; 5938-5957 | 1.8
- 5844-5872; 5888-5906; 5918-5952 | 1.6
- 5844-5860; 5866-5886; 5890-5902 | -0.8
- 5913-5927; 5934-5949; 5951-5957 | -0.1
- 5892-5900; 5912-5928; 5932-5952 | -0.5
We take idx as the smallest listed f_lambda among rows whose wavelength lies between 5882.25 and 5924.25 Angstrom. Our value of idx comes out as 73.92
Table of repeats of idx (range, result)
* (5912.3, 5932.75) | 83.02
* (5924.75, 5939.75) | 86.27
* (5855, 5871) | 86.83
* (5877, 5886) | 83.51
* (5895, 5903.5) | 86.03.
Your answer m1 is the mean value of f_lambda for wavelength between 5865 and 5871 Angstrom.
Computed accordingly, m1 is 91.1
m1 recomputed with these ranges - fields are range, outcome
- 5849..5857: 96.2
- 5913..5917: 90.5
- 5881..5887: 92.1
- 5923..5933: 96.2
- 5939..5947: 92.6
